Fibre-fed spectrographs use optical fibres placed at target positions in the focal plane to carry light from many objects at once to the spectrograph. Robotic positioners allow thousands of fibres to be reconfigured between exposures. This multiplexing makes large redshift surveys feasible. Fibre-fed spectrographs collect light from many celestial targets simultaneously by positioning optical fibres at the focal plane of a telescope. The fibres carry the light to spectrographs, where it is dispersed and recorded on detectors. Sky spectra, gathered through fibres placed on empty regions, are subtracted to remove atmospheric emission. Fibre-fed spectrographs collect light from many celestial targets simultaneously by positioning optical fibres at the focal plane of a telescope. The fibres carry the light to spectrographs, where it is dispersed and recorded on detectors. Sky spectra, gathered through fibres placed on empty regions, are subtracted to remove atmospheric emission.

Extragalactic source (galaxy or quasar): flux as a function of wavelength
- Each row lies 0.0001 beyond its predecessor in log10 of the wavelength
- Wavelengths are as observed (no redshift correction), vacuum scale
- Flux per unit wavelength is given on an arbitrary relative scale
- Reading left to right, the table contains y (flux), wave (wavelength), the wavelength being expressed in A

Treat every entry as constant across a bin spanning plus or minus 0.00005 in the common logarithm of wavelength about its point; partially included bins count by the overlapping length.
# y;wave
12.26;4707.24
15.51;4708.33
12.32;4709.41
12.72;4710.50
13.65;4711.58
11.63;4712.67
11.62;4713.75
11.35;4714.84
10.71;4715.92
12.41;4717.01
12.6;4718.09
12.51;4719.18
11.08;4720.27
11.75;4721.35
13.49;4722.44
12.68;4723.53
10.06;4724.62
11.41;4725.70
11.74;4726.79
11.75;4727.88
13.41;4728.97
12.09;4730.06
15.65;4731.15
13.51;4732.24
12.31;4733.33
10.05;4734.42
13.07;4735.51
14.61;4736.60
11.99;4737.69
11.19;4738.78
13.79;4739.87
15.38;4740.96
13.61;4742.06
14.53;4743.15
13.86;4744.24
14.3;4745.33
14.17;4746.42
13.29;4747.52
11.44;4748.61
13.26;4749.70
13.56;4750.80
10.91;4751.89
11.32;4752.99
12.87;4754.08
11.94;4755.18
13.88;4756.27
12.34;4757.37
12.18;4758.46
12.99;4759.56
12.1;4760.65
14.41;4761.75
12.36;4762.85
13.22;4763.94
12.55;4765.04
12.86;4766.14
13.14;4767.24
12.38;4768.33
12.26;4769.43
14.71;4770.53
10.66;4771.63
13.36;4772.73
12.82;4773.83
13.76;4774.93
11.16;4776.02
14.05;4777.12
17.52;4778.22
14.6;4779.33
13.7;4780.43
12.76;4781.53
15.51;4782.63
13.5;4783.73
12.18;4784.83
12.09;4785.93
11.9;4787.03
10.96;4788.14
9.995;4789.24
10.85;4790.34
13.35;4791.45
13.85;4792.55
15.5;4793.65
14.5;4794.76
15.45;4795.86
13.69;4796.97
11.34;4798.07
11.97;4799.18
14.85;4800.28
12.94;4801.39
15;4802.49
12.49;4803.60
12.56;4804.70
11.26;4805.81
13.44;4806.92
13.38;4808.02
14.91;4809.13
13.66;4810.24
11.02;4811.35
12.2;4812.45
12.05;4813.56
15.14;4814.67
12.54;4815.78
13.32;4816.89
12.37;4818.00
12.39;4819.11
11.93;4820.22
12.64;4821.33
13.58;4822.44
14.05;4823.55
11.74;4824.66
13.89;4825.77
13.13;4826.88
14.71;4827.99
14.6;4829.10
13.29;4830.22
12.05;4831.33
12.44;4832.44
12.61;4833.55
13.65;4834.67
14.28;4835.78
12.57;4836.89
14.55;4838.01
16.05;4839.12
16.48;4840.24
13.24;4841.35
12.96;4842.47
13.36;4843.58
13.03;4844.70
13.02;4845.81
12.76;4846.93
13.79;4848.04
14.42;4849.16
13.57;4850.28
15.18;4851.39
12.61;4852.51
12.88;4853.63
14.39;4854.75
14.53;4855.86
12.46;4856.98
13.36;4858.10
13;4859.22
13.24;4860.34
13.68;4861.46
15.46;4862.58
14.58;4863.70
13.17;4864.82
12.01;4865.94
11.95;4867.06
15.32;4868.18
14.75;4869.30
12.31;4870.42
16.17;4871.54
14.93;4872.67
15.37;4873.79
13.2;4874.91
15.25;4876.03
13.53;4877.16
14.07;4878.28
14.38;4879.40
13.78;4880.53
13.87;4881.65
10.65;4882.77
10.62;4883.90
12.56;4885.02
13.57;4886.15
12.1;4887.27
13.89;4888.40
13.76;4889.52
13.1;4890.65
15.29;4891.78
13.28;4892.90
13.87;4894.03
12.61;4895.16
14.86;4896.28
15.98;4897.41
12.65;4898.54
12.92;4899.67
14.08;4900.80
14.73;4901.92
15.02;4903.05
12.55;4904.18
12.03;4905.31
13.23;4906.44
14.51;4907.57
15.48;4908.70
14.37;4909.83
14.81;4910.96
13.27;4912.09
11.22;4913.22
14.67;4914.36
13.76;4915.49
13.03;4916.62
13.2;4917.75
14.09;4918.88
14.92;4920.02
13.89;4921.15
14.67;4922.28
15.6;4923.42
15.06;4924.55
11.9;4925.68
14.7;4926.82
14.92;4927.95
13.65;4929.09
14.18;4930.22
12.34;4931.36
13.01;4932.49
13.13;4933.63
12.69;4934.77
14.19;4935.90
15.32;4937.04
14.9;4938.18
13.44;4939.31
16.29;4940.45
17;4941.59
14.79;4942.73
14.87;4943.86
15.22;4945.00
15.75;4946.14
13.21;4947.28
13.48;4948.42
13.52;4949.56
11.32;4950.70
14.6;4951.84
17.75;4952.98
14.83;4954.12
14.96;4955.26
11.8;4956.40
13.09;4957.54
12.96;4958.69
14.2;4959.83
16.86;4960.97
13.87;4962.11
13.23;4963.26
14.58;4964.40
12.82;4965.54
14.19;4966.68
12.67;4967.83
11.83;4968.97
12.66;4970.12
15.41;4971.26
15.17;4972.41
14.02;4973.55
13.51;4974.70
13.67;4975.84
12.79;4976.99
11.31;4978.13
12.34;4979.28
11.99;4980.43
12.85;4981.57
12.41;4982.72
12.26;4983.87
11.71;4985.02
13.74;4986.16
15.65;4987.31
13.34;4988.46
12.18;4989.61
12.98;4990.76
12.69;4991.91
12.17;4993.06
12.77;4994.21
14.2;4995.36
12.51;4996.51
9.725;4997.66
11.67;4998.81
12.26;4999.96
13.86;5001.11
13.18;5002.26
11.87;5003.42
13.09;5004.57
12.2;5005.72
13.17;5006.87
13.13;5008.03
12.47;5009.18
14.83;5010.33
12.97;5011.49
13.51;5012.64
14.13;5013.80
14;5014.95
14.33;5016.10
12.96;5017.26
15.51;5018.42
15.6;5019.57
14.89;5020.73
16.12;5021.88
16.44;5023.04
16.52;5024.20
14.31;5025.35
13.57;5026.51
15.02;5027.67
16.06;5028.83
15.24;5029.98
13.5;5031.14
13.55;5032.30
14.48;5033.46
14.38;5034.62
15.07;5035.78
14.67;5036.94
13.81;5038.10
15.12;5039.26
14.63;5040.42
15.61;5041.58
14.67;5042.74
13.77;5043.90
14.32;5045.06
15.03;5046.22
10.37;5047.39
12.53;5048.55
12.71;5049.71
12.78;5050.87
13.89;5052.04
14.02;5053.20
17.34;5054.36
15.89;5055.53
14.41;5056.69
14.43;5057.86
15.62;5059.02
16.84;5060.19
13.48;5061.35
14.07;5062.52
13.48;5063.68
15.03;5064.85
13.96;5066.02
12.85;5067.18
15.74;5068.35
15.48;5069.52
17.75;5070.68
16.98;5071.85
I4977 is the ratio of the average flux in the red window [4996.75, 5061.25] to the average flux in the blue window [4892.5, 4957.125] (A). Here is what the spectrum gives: 1.00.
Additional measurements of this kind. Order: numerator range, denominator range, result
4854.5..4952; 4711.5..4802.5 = 1.08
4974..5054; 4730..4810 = 1.04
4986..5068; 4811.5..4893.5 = 1.03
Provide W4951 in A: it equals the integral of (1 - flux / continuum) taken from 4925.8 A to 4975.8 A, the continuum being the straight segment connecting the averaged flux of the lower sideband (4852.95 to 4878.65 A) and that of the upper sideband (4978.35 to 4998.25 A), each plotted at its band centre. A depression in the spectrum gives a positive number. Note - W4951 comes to -4.07 A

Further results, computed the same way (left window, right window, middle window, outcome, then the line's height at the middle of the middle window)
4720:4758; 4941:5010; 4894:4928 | -1.8 A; 13.2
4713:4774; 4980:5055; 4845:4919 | -2.6 A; 13.2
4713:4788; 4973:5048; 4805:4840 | -0.5 A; 13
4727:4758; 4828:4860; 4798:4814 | 0.6 A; 13.4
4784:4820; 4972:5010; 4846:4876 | -2.2 A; 12.9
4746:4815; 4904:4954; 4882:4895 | 0.8 A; 13.8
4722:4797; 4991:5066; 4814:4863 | -0.8 A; 13.3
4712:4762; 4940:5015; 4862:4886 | -1.1 A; 13.1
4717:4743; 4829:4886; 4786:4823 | 0.8 A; 13.2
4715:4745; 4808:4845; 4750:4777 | 0.4 A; 12.9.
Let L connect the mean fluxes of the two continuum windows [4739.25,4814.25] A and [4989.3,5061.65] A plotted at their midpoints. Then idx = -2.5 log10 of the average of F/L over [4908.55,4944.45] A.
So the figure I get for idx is -0.04 mag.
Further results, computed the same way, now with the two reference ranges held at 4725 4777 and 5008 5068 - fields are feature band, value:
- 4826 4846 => -0.030 mag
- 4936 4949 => -0.077 mag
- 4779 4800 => 0.001 mag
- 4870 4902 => -0.009 mag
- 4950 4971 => 0.013 mag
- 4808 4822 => 0.028 mag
